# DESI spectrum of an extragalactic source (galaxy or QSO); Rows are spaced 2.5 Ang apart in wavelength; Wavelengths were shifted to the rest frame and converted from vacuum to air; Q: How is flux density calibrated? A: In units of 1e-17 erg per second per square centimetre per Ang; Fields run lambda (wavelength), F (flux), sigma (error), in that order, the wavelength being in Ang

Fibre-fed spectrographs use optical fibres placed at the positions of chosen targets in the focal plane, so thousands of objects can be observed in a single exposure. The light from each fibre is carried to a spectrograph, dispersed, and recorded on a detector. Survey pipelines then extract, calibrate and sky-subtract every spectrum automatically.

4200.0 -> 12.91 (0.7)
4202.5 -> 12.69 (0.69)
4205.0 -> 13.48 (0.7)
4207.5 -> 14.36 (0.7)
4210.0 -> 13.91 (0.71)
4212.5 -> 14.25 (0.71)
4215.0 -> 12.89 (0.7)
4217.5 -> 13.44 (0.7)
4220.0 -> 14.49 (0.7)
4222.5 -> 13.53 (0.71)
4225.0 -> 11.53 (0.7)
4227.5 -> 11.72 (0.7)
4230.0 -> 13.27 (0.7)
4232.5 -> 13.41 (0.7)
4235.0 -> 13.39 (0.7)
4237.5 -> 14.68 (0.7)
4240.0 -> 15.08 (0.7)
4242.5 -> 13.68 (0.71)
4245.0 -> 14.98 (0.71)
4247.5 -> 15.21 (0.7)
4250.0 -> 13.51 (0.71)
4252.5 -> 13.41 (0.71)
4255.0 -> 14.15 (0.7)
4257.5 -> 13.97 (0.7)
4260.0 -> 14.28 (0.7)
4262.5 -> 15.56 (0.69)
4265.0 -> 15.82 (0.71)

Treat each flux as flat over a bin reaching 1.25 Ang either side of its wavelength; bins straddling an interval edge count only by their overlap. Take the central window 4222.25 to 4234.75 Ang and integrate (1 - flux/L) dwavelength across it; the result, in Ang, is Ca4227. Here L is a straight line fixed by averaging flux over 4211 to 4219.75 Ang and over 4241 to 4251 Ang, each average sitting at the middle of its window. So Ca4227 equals 1.2 Ang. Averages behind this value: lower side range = 13.6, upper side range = 14.4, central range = 12.7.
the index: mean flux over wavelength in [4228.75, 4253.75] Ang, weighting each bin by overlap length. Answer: 14.1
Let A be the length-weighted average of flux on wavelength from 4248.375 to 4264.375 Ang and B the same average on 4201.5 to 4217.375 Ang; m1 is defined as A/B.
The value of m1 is 1.05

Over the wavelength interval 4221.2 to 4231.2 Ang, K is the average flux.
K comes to 12.5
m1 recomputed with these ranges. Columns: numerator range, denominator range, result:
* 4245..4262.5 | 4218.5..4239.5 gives 1.07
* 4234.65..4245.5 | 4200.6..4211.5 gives 1.06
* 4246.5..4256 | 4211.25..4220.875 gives 1.02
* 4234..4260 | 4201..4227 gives 1.06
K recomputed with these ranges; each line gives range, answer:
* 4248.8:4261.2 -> 13.9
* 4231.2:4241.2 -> 14.1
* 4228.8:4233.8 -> 13.3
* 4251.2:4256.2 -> 13.8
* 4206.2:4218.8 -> 13.8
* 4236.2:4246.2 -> 14.6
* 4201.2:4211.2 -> 13.6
